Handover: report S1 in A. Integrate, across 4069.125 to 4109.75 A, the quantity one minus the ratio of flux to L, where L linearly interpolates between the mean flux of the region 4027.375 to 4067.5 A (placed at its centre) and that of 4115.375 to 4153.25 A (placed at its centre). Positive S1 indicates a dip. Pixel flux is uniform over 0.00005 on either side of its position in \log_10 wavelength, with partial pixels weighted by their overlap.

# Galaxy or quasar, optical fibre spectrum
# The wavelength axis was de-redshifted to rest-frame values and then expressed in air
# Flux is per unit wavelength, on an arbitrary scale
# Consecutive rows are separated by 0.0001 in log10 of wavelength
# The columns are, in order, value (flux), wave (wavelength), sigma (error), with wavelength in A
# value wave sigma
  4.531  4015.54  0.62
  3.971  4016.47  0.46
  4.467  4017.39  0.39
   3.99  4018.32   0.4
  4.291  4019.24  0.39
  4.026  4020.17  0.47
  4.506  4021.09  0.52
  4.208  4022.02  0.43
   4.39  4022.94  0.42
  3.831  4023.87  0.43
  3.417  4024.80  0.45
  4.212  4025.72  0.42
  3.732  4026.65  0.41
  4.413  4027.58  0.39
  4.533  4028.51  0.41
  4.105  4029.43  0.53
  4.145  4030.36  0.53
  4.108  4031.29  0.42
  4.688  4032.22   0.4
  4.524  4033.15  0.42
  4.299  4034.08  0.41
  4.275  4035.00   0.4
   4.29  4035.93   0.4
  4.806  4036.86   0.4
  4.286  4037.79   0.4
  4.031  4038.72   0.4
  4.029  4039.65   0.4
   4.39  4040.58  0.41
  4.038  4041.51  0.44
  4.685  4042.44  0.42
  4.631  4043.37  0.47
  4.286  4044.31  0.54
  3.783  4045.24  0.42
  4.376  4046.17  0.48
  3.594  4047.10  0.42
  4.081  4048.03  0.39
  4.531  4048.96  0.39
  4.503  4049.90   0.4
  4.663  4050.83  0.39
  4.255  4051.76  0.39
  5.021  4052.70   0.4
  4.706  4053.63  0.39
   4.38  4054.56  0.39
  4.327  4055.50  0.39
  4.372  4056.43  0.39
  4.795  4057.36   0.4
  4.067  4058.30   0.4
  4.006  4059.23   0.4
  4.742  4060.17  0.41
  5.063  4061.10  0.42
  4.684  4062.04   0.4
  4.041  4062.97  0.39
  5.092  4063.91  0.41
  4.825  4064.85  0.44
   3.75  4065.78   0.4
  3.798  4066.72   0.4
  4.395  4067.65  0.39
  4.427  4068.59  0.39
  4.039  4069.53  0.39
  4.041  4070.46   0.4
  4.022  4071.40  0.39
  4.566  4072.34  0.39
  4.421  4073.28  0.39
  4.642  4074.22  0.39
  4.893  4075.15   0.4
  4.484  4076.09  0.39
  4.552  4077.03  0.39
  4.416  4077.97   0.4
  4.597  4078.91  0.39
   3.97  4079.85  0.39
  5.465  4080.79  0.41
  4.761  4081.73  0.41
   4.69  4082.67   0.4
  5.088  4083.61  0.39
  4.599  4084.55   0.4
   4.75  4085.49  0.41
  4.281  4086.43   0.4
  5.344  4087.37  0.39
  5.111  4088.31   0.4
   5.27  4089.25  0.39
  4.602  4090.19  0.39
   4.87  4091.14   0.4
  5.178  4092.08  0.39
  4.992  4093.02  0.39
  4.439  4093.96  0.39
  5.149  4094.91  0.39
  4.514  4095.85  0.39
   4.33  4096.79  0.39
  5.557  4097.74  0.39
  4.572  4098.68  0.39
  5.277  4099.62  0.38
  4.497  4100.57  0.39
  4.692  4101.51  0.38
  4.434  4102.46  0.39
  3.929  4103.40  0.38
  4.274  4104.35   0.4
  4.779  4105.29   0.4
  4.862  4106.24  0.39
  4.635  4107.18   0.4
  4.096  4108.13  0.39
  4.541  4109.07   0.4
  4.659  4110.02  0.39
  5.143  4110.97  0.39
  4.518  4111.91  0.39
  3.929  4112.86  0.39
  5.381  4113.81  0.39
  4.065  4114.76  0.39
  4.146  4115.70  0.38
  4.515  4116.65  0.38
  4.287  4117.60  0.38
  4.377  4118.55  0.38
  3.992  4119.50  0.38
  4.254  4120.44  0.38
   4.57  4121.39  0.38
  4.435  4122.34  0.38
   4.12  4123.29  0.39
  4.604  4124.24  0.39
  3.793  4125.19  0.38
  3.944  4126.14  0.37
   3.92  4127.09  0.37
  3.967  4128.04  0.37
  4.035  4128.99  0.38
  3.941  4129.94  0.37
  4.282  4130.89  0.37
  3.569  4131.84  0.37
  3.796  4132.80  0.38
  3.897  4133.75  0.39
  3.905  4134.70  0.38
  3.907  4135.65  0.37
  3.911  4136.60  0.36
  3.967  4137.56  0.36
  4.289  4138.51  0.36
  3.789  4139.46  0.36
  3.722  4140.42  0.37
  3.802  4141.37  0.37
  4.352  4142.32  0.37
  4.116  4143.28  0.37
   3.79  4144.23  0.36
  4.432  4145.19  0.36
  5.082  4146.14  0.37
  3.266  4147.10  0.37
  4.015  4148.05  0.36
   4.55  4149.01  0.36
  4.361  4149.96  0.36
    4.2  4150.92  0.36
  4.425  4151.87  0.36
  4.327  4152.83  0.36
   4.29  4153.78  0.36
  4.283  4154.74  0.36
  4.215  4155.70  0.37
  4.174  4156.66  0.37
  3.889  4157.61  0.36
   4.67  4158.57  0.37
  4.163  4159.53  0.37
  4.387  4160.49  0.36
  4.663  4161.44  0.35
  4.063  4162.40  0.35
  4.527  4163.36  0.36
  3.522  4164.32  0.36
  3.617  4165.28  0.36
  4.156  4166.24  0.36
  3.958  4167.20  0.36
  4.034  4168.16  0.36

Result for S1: -3.92 A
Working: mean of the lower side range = 4.37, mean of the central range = 4.66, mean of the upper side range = 4.12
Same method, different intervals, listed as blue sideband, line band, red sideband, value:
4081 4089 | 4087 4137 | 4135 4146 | 0.3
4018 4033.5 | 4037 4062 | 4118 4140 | -1.4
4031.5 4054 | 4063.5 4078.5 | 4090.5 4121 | 0.2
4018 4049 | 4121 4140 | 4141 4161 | 0.9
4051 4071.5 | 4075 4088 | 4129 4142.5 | -1.3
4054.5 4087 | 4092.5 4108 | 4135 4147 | -1.3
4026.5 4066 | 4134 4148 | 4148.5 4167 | 0.8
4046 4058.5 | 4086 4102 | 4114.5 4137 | -2.4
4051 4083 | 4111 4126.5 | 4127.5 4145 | -0.9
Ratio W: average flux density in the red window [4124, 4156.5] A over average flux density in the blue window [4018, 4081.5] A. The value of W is 0.9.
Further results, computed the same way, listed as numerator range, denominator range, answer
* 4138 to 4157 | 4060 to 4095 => 0.90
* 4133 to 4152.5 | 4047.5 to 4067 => 0.92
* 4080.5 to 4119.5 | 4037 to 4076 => 1.07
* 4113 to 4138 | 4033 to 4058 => 0.95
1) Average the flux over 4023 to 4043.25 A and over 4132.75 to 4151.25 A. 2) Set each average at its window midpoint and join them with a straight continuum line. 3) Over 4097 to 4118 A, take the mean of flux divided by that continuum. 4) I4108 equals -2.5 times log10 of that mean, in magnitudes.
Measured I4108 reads -0.11 mag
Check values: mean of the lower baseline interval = 4.24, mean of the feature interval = 4.58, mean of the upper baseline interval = 4.06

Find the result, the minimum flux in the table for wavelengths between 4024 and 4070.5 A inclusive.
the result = 3.417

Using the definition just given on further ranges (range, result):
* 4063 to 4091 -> 3.75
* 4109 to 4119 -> 3.929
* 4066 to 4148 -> 3.266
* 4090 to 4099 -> 4.33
